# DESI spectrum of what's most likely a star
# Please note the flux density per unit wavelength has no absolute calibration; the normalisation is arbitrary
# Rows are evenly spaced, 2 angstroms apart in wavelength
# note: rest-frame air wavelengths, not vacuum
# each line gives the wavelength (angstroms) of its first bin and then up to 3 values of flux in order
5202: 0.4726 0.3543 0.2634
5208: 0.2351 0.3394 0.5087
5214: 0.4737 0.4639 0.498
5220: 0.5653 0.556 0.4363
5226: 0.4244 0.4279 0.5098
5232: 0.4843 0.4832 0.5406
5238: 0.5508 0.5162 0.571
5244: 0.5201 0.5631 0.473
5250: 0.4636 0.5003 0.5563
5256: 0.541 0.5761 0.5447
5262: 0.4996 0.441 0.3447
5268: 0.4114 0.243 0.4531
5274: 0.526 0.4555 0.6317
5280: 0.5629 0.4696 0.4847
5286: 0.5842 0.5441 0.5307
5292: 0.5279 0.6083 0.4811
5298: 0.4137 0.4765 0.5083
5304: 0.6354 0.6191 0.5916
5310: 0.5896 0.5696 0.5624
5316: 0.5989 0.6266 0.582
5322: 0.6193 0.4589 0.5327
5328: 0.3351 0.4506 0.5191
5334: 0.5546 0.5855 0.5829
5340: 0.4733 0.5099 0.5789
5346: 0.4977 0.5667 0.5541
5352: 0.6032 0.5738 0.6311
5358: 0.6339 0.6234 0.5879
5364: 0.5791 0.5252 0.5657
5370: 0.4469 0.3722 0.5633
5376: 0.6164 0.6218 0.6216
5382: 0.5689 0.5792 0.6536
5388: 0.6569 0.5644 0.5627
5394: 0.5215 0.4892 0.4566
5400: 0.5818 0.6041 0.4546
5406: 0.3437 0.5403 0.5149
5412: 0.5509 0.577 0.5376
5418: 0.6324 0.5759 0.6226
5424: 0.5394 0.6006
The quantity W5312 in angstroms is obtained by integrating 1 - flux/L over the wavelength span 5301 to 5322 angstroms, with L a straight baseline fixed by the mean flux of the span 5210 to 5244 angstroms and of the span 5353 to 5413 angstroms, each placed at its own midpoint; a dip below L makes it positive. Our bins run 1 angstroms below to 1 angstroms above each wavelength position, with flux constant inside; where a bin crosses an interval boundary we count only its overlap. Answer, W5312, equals -2.5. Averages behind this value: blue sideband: 0.496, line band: 0.59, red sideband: 0.554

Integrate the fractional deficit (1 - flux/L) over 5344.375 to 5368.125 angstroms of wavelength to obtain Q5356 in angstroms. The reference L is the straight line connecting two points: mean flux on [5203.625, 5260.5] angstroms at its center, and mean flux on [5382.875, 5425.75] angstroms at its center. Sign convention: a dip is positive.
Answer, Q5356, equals -2.1 angstroms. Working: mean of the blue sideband 0.482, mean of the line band 0.579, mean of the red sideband 0.551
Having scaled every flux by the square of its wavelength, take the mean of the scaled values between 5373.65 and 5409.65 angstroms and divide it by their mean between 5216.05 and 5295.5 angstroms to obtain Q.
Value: 1.16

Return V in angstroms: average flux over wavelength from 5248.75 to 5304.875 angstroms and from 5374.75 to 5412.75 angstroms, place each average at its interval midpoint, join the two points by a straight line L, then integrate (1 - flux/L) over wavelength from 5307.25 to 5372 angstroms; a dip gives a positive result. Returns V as -2.7 angstroms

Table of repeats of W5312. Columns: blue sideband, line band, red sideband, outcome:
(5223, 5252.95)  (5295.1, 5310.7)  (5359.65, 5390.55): -0.2 angstroms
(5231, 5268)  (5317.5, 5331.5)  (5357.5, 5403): 0.7 angstroms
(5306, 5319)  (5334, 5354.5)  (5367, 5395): 1.0 angstroms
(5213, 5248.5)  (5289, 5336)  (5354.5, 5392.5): 0.5 angstroms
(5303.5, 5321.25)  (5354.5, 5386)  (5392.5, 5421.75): -0.9 angstroms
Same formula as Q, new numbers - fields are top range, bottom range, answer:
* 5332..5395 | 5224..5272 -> 1.22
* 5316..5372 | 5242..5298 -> 1.12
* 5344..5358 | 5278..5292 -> 1.10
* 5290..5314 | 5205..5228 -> 1.31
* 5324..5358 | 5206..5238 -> 1.22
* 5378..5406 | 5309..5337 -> 1.05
